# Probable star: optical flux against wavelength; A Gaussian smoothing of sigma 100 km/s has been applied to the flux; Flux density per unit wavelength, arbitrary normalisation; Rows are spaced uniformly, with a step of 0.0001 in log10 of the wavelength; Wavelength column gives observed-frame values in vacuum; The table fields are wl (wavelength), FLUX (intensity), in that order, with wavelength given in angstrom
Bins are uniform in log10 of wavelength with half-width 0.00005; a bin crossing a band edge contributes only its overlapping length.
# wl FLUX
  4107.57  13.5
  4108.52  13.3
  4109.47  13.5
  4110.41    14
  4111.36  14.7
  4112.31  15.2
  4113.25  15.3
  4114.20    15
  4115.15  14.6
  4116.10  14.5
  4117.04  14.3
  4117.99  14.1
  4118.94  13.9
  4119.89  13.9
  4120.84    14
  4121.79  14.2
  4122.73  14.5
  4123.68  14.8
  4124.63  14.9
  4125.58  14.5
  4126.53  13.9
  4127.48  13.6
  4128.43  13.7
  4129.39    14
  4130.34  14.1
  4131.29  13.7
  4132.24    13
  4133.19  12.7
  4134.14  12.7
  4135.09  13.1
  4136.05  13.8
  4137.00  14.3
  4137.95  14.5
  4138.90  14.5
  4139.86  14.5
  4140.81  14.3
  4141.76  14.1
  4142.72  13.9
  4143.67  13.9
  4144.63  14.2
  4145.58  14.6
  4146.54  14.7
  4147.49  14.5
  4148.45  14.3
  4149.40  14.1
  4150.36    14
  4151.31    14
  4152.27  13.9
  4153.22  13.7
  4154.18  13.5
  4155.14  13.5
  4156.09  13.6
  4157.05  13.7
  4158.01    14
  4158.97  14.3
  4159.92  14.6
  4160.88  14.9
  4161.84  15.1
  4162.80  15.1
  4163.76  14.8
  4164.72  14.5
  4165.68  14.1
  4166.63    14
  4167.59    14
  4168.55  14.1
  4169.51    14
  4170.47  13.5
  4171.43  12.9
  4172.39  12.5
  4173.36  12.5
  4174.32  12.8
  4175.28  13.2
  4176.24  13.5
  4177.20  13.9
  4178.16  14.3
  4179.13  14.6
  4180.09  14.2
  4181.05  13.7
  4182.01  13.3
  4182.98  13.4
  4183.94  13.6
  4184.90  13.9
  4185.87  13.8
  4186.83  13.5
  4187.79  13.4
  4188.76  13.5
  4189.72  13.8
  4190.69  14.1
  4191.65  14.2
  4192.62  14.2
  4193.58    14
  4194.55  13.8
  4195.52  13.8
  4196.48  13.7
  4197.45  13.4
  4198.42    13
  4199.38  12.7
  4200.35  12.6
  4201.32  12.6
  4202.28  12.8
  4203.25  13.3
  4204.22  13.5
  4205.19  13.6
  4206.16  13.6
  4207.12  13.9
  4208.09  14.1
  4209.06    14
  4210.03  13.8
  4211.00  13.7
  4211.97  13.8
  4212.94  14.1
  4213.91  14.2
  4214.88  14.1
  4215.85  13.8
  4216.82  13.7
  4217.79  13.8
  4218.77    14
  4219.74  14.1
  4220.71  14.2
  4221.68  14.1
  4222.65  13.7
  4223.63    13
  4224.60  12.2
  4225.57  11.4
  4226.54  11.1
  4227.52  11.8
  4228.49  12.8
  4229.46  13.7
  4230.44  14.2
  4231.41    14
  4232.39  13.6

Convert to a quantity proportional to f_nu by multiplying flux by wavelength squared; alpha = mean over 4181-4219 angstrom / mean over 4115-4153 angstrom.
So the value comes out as 1.00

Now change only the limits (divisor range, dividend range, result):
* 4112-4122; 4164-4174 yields 0.97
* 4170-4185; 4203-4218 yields 1.04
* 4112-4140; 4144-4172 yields 1.02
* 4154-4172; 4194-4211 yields 0.97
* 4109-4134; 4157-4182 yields 1.01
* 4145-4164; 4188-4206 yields 0.97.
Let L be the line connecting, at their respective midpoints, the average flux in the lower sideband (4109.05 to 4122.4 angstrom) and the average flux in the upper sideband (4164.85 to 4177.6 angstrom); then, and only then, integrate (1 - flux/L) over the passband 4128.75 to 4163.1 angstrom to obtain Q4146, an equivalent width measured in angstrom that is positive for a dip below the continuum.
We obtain -0.34 angstrom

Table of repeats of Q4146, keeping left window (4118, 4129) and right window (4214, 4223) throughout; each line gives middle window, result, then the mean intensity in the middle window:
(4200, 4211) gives 0.42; 13.5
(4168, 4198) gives 0.83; 13.6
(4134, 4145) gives 0.08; 14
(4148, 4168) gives -0.13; 14.2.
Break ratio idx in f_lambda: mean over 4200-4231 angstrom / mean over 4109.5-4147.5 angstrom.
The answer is 0.9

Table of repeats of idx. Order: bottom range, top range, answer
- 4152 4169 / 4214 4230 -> 0.93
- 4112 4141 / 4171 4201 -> 0.96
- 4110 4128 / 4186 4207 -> 0.94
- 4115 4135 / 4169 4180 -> 0.96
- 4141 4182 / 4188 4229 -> 0.96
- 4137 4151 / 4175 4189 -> 0.96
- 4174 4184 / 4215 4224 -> 1.01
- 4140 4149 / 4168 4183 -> 0.95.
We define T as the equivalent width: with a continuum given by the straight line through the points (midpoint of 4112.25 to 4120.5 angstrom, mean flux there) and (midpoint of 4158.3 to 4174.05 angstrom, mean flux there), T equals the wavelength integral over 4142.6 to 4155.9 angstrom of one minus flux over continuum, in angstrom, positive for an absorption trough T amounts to 0.1 angstrom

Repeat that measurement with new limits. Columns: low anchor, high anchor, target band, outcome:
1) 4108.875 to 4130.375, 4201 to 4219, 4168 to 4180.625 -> 0.4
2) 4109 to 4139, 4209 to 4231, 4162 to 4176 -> 0.1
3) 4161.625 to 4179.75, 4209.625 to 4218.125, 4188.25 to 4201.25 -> 0.3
